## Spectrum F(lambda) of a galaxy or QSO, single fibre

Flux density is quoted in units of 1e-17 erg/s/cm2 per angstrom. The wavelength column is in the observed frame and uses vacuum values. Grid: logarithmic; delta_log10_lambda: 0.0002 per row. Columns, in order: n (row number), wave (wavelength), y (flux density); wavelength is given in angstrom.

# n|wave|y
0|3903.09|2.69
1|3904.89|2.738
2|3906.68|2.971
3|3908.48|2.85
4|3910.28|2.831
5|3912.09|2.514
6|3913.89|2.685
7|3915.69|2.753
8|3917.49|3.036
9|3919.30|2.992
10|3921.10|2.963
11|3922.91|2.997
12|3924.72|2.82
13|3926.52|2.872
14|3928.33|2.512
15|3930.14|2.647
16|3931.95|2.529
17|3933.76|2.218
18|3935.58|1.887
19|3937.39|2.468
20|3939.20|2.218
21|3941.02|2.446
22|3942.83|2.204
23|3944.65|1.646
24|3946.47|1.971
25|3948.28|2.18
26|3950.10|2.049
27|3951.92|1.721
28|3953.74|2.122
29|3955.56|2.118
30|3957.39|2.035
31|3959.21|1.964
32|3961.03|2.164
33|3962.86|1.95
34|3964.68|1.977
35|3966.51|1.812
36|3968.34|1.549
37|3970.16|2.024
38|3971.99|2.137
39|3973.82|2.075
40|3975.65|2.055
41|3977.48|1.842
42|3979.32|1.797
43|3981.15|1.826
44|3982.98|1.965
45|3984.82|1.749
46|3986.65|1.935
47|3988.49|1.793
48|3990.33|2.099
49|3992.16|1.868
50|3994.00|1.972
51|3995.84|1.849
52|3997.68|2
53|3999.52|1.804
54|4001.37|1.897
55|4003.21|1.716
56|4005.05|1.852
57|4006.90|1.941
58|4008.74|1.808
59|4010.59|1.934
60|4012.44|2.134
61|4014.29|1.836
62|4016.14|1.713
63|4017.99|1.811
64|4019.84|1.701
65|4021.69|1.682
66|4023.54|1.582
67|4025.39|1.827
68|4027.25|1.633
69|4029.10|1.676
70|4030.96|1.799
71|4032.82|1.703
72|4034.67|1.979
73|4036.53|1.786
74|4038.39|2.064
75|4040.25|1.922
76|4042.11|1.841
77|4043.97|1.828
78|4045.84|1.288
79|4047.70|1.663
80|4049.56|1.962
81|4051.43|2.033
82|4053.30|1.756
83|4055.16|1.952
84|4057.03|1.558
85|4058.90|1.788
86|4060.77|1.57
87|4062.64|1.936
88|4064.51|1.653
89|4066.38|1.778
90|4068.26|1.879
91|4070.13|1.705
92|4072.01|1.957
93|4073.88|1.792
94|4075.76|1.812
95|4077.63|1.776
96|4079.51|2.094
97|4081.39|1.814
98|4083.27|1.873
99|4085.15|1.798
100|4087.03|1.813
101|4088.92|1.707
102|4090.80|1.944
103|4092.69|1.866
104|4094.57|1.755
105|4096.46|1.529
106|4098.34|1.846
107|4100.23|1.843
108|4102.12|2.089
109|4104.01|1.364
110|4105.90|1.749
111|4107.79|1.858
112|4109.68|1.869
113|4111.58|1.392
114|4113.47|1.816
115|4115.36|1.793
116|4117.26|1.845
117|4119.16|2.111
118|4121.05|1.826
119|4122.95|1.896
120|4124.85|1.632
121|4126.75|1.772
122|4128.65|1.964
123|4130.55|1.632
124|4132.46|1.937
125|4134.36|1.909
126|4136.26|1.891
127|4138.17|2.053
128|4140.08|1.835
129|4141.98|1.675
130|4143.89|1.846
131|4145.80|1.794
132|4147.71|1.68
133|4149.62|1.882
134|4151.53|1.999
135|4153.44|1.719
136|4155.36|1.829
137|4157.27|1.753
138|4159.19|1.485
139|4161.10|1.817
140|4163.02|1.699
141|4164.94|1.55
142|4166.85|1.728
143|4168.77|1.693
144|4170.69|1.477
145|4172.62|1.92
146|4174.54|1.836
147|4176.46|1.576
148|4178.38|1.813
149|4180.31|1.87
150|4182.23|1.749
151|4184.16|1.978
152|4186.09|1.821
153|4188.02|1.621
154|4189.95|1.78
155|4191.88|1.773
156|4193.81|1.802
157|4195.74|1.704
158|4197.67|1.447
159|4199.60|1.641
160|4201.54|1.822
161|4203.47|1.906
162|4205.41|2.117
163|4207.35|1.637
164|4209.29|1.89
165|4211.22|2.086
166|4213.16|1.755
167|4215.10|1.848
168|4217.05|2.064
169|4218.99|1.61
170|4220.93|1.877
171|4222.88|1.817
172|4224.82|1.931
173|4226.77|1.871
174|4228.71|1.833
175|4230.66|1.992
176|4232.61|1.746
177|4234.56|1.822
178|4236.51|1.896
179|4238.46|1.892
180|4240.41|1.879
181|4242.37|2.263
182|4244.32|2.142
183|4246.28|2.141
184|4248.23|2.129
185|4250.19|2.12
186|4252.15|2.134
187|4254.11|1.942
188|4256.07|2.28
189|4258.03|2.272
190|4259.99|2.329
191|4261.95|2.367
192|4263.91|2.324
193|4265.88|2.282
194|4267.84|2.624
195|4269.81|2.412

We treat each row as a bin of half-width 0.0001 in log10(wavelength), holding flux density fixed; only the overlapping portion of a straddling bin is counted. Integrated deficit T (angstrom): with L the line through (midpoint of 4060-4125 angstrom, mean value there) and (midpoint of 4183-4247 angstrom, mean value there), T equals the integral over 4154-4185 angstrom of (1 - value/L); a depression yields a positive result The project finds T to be 1.7 angstrom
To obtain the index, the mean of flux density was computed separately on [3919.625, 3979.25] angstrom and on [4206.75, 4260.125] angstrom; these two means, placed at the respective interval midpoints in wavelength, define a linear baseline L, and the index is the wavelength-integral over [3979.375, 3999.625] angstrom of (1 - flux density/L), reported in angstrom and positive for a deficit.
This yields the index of 2.5 angstrom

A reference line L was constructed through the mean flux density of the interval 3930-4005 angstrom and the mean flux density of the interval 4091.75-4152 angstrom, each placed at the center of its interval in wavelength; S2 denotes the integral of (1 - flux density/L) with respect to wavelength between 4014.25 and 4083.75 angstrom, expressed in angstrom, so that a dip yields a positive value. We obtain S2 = 4.0 angstrom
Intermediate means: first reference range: 2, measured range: 1.79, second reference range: 1.81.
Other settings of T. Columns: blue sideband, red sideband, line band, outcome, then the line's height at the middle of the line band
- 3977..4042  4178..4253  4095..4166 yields 2.86 angstrom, 1.86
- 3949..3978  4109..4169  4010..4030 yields 1.52 angstrom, 1.92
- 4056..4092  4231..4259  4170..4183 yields 1.29 angstrom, 1.95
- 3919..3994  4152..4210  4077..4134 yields 2.21 angstrom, 1.88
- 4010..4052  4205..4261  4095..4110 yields 0.78 angstrom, 1.86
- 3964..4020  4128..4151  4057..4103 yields 1.22 angstrom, 1.86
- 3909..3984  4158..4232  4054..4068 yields 1.96 angstrom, 2.04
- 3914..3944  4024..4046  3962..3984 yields 3.33 angstrom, 2.26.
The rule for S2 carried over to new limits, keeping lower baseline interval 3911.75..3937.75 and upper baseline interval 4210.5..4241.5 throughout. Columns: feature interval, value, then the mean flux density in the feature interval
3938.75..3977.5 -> 8.50 angstrom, 2.01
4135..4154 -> 2.22 angstrom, 1.84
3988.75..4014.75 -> 5.88 angstrom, 1.91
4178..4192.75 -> 1.32 angstrom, 1.8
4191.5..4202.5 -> 1.42 angstrom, 1.69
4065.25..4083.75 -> 3.46 angstrom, 1.85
